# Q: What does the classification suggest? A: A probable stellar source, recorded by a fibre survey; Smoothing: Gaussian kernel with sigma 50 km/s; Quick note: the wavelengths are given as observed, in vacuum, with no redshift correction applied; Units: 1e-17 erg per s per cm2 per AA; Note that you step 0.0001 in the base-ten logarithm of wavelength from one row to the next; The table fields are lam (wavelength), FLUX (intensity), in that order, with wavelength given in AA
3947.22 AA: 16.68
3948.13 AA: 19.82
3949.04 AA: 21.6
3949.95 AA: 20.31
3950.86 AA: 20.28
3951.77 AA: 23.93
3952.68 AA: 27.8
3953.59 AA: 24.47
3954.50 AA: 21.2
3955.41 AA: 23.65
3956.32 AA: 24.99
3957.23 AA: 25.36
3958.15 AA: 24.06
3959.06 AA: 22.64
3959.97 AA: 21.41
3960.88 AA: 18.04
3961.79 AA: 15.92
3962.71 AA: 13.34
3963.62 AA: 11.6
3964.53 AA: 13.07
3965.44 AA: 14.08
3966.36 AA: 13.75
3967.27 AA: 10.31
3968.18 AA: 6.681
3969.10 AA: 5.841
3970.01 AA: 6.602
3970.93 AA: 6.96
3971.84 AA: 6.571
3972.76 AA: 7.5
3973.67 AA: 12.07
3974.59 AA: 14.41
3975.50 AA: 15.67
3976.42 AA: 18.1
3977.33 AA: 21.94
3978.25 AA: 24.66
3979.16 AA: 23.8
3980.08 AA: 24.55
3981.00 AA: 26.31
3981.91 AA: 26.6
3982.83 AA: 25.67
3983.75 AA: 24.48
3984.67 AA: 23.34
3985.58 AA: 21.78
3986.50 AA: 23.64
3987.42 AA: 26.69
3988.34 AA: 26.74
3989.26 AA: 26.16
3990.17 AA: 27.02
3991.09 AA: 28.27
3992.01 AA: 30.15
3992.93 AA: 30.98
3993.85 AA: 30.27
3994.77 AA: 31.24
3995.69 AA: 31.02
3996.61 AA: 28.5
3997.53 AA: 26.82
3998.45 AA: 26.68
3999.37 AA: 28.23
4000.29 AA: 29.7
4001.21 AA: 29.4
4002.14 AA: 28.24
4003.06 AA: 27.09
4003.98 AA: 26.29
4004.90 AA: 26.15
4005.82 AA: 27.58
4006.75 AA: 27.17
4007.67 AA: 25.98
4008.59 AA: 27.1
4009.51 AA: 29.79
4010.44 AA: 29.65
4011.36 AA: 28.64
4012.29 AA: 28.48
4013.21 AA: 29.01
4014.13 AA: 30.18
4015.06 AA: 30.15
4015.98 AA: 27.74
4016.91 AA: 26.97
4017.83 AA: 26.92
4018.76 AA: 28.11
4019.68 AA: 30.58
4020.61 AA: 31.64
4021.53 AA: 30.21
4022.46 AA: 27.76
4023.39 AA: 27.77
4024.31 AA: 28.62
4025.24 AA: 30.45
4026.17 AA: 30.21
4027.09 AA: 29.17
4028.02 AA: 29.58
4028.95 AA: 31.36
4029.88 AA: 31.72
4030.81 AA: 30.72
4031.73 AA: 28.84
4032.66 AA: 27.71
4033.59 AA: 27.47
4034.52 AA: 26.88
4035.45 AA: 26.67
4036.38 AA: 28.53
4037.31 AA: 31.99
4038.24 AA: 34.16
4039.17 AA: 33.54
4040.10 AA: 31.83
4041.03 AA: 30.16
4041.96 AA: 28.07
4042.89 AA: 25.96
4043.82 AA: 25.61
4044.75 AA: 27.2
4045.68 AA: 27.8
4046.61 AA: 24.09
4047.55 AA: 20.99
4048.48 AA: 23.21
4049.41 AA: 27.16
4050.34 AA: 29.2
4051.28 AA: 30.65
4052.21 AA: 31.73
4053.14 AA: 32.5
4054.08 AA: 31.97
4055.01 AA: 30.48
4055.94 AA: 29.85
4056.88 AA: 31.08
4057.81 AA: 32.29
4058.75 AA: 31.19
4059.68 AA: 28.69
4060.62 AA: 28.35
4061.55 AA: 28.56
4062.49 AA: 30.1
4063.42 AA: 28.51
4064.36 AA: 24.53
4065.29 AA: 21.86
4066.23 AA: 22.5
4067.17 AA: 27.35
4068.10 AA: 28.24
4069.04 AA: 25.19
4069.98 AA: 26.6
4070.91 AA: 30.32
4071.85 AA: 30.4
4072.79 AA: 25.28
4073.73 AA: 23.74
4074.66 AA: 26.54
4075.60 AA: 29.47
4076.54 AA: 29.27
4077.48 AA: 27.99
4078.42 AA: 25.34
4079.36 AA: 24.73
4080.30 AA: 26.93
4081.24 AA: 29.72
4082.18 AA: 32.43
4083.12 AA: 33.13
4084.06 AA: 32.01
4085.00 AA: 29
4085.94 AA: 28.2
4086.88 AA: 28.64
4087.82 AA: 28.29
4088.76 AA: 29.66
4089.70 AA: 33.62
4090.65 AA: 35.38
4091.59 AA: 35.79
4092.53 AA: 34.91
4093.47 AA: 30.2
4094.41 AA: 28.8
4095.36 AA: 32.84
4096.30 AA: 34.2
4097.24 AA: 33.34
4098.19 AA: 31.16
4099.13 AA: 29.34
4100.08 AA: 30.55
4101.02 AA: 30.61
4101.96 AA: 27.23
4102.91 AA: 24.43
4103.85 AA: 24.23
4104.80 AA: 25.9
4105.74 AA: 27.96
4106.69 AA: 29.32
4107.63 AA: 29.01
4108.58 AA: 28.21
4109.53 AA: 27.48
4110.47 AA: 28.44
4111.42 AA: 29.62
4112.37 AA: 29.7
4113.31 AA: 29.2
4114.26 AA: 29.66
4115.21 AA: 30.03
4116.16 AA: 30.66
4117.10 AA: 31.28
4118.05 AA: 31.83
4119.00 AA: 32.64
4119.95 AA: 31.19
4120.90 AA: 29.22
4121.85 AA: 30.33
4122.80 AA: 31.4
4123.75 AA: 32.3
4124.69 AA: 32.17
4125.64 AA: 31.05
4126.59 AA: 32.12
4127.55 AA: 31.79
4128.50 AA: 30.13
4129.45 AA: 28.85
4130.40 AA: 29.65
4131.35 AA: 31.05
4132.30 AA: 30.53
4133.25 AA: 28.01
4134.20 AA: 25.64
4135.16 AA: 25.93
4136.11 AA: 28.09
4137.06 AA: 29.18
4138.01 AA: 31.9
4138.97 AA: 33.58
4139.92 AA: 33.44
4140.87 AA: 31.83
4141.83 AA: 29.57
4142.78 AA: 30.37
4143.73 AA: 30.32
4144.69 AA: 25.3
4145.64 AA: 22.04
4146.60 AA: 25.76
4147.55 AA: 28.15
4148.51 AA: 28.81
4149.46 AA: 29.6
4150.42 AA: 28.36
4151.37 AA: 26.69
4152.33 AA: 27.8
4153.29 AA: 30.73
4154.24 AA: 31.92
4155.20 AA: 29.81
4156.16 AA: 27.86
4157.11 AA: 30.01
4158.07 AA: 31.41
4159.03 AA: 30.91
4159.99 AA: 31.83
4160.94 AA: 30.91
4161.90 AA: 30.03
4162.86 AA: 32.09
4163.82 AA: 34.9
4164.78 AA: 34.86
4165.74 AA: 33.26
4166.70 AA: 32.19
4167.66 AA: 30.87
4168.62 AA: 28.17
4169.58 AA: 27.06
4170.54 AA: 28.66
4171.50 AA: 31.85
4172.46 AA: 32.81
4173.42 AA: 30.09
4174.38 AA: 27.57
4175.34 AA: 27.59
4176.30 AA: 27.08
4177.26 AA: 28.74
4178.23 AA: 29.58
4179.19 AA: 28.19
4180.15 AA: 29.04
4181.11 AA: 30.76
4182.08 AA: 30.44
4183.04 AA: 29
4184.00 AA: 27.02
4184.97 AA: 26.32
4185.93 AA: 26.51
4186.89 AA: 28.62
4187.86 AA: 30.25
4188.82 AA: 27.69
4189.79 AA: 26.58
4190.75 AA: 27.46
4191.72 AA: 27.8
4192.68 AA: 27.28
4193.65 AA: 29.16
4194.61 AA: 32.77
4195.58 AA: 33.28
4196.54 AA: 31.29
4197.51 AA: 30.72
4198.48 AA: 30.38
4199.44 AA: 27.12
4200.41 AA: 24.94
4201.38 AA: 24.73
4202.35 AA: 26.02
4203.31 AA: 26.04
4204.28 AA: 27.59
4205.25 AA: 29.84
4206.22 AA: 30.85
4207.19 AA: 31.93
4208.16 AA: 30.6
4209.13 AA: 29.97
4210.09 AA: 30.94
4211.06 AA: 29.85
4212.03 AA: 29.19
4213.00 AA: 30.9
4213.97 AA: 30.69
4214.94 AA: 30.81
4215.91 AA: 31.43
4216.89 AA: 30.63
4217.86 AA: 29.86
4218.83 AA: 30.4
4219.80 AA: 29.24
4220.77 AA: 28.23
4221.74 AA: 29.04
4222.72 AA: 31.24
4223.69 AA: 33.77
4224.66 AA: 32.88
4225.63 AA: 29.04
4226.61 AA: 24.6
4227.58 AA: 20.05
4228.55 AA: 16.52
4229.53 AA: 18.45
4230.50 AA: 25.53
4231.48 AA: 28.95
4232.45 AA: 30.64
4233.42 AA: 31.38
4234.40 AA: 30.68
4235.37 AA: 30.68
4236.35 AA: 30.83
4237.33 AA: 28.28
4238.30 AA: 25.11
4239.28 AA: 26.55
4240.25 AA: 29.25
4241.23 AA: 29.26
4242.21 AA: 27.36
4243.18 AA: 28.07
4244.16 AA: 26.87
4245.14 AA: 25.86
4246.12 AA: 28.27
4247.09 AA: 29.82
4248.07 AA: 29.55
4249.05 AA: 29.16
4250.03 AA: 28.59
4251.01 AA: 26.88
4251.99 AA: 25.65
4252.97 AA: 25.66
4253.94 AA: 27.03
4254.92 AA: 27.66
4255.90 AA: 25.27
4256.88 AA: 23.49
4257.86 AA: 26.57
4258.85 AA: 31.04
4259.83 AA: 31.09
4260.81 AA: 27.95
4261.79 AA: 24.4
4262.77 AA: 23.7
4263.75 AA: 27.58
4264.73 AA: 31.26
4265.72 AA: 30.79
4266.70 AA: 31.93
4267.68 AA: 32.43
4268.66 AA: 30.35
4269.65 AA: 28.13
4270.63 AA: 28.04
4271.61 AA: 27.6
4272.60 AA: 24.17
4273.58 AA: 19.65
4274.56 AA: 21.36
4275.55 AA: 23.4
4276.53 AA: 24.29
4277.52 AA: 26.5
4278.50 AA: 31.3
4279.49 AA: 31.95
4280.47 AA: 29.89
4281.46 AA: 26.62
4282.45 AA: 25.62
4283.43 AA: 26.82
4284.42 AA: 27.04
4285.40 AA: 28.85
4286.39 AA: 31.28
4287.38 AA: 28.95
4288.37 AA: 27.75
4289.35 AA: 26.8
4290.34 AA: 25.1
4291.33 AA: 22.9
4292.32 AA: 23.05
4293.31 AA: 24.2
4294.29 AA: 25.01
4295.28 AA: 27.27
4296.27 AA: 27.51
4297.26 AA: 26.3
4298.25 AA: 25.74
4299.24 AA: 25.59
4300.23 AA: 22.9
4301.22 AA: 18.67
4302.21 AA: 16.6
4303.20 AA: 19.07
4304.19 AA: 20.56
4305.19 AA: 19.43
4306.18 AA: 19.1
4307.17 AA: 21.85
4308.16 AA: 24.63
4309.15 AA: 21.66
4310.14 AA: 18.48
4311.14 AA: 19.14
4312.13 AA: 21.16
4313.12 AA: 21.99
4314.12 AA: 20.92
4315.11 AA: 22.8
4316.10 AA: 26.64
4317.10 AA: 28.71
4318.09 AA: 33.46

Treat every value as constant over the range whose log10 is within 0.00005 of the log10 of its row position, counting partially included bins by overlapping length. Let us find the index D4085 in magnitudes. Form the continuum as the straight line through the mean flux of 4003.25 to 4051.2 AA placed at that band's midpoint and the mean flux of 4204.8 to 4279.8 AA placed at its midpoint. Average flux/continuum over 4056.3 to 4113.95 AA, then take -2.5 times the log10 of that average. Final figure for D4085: -0.02 mag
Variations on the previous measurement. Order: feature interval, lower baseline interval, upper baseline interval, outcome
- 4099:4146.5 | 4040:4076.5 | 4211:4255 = -0.05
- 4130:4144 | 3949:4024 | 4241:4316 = -0.21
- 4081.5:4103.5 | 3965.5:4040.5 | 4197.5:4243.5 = -0.16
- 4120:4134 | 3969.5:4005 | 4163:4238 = -0.13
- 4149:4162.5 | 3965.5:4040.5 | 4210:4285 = -0.11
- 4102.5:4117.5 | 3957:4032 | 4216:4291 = -0.11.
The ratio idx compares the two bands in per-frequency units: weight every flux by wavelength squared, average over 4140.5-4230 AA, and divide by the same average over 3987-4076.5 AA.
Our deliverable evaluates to 1.10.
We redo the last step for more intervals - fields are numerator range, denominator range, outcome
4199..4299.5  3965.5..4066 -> 1.18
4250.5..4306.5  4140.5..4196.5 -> 0.93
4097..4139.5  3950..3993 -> 1.61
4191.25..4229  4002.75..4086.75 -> 1.10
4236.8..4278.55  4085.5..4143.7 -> 0.97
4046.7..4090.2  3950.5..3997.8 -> 1.43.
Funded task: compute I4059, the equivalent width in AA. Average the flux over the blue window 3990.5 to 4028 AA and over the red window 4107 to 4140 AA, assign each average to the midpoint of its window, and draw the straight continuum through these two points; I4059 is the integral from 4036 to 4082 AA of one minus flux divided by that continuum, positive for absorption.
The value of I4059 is 1.7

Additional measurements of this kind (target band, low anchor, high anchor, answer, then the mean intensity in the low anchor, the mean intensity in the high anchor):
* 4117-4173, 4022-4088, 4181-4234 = -3.01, 28.6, 28.7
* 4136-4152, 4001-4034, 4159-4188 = 0.36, 28.7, 29.9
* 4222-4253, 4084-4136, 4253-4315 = -1.23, 30.1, 25.4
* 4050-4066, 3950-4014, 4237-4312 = -4.02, 22.6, 26.1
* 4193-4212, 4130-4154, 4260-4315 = -1.37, 28.9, 25.2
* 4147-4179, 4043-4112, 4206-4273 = -1.64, 28.8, 28.4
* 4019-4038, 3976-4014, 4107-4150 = -1.22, 27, 29.7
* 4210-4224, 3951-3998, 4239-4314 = -3.06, 20.8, 25.9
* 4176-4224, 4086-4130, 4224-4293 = -1.31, 30.3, 27.3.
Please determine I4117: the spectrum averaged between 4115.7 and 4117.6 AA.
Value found 31.1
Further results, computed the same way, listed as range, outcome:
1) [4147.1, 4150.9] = 28.7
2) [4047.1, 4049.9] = 23.9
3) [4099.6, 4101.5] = 30.6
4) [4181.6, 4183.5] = 29.8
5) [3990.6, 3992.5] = 29.2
